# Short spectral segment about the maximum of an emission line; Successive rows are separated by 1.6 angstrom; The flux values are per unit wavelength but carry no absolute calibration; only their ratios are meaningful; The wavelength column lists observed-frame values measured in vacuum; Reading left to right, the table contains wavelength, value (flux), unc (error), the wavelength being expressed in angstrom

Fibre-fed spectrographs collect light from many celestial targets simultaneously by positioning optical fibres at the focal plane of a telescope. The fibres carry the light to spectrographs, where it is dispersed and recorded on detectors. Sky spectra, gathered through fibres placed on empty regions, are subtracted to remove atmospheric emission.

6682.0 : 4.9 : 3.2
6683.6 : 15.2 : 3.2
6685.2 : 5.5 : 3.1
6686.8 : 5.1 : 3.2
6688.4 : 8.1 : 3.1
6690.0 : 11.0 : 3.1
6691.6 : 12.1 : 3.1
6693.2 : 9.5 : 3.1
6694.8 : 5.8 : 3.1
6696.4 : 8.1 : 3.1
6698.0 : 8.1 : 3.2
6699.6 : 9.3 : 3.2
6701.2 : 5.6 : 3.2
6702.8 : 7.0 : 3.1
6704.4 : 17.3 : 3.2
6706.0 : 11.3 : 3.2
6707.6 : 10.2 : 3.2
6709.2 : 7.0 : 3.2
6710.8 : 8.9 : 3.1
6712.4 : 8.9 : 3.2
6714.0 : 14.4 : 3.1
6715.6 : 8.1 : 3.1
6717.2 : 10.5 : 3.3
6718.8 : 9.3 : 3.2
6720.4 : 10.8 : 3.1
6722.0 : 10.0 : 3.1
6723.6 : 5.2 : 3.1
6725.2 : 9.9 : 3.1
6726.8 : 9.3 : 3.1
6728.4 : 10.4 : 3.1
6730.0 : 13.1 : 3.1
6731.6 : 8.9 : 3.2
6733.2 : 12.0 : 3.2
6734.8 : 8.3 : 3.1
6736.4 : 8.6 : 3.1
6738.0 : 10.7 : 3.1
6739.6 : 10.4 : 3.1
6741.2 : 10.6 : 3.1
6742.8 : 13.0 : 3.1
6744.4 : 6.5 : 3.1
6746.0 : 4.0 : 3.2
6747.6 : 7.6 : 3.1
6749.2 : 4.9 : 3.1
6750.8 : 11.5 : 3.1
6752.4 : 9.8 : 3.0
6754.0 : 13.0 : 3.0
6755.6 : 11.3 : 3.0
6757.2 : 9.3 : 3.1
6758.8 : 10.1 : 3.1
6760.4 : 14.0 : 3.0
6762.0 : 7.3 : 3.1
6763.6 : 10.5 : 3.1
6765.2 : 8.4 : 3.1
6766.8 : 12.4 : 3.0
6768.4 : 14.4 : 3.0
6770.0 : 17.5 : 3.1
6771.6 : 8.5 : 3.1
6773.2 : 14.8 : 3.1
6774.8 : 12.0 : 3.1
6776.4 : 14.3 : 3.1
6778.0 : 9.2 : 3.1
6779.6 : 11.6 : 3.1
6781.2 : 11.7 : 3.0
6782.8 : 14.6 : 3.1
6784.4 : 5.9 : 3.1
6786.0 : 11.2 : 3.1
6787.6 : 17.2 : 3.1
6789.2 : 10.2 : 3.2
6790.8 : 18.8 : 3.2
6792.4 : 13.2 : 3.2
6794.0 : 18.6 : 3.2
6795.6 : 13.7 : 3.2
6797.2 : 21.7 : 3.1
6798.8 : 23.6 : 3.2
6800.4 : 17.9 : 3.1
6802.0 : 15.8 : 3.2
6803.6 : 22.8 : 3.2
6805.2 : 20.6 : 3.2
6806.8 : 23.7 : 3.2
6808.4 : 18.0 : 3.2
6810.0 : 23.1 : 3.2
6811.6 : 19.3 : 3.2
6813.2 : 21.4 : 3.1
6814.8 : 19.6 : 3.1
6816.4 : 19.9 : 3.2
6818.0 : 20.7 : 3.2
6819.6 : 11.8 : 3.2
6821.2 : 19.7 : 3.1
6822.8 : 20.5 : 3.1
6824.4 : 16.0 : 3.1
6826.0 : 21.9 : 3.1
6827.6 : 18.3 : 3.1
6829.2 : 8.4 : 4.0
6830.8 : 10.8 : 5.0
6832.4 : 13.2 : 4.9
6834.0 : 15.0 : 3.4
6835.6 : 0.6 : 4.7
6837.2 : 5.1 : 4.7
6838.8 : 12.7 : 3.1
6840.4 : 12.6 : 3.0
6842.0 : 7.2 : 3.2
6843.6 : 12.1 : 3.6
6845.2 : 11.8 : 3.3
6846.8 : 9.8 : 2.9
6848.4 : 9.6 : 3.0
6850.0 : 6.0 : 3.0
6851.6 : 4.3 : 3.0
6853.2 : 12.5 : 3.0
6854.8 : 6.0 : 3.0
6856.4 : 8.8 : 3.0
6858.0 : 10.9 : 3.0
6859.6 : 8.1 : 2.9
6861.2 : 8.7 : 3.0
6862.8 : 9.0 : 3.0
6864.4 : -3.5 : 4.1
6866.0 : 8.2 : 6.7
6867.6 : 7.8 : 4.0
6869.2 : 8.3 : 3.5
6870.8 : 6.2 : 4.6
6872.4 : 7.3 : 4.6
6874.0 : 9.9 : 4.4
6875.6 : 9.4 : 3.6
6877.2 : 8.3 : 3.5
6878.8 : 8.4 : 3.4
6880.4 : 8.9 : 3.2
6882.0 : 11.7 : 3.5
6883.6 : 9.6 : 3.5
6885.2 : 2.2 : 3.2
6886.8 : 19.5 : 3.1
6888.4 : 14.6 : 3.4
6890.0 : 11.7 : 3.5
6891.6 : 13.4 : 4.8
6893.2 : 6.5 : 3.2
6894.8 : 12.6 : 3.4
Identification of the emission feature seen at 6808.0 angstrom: Mg II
